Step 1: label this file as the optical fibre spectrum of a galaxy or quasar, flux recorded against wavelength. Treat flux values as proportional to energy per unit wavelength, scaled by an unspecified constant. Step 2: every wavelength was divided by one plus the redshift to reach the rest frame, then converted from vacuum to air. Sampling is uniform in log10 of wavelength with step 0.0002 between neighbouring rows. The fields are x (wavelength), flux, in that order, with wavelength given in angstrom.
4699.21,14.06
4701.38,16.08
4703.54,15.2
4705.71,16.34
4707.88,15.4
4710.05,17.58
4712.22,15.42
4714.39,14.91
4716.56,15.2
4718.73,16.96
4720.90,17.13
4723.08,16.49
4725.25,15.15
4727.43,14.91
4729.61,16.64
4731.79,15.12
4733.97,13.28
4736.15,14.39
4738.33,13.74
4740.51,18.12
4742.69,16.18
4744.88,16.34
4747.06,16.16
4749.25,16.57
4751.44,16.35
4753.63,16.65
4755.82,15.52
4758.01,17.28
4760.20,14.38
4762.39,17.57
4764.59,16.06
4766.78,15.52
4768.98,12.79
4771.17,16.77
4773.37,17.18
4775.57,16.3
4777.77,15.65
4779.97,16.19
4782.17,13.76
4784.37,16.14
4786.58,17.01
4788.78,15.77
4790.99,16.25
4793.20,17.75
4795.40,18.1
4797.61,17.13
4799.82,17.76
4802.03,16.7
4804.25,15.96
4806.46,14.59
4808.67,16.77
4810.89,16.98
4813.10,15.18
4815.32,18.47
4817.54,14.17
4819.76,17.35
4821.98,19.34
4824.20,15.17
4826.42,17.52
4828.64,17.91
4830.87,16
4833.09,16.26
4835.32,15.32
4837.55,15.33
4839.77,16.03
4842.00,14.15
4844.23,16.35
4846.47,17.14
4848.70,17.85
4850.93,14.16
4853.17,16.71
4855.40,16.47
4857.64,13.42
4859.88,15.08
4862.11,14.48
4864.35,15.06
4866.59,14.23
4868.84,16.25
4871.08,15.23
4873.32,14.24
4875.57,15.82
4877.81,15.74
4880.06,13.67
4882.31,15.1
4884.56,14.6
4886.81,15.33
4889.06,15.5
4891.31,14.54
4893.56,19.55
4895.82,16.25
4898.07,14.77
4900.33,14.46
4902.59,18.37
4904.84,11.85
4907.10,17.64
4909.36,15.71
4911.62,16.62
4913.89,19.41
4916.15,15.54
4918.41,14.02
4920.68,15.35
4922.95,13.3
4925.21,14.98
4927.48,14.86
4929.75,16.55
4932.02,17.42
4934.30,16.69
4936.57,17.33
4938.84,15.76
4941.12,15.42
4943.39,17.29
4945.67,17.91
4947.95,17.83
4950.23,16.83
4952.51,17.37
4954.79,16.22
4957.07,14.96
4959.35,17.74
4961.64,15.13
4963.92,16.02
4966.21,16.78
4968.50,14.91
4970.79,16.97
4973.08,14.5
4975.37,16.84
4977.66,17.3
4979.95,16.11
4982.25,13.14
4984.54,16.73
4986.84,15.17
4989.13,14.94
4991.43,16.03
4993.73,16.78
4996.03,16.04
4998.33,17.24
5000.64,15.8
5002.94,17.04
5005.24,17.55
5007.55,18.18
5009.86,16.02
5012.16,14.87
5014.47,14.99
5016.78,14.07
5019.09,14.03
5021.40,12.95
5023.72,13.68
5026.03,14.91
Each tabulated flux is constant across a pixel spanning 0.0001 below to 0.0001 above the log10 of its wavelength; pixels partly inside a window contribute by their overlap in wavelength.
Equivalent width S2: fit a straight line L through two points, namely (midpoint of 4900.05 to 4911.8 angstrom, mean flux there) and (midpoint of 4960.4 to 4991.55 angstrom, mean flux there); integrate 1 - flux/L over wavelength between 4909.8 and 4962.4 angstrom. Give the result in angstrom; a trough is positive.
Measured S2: -1.7 angstrom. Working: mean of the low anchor 15.8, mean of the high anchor 15.8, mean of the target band 16.3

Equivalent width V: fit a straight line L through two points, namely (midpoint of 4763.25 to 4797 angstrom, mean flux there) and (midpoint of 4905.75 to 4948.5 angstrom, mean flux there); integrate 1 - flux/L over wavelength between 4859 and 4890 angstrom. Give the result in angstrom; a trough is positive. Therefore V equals 2.3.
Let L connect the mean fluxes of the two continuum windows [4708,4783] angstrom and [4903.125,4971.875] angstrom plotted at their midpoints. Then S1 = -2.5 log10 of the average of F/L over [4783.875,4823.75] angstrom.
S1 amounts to -0.05 mag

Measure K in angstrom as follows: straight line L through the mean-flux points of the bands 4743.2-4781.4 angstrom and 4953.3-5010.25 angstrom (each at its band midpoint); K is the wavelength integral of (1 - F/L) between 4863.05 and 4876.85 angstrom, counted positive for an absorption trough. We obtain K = 0.8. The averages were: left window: 16.1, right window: 16.2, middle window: 15.1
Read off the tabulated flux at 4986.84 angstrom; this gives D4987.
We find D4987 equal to 15.17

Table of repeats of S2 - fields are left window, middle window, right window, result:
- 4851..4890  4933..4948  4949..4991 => -1.1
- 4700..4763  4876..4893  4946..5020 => 0.9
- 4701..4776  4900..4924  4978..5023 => 0.1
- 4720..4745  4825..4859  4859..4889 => -2.0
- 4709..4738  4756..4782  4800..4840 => 0.2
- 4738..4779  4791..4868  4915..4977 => -0.5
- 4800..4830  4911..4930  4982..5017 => 0.9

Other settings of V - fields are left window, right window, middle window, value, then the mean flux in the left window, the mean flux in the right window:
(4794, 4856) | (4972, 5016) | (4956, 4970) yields 0.2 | 16.5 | 16.1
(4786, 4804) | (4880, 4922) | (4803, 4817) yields 0.5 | 17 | 15.7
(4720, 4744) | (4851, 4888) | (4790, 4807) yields -1.7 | 15.6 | 15.1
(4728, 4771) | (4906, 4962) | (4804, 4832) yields -1.1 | 15.7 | 16.3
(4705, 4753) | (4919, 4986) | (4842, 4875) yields 1.2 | 15.8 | 16.1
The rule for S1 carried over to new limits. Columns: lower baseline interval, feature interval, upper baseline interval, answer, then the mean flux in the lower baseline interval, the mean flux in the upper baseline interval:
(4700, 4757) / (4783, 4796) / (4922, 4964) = -0.05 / 15.8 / 16.3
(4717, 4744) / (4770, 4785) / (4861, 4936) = -0.02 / 15.7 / 15.6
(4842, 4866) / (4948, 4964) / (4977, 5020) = -0.04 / 15.6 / 15.9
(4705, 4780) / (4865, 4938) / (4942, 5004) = 0.03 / 15.9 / 16.3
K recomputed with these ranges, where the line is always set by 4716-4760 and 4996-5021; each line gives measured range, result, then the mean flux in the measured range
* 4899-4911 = 0.19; 15.6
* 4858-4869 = 0.75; 14.8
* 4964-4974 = 0.03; 15.8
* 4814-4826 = -0.77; 16.9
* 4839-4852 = -0.05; 15.9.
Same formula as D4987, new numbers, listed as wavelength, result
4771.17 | 16.77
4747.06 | 16.16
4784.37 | 16.14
